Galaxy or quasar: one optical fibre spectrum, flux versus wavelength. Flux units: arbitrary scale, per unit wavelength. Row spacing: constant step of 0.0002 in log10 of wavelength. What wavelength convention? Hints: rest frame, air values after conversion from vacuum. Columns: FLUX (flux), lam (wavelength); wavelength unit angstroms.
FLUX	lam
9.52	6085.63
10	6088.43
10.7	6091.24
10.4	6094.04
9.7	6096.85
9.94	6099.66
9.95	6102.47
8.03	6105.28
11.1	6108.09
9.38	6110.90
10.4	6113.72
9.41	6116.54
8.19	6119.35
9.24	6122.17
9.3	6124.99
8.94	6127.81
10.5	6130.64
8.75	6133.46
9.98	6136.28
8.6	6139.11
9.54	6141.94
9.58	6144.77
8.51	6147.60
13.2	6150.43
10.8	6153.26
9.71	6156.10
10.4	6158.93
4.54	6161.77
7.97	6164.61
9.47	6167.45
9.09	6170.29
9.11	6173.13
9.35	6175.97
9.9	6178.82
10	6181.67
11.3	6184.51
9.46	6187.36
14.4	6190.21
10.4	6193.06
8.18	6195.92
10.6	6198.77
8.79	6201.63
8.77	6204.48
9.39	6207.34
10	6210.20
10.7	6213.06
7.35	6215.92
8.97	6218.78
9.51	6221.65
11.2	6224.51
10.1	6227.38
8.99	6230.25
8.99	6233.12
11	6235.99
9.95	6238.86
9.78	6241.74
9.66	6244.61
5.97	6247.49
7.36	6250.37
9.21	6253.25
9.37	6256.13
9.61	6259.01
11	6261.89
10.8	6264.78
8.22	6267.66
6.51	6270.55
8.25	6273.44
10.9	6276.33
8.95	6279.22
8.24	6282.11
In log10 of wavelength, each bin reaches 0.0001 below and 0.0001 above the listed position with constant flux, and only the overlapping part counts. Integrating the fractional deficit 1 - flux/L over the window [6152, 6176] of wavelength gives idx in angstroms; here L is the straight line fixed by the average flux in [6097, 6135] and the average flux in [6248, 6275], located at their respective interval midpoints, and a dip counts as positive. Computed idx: 0.9 angstroms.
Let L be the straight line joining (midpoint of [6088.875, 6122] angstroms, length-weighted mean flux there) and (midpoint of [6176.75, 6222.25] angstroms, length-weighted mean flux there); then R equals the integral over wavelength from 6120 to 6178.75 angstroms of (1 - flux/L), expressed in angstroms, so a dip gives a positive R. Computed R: 2.8 angstroms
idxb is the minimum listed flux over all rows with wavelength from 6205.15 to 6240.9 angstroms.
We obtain 7.35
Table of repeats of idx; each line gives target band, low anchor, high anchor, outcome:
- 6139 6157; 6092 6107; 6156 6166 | -3.9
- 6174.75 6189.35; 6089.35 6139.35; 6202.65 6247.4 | -1.0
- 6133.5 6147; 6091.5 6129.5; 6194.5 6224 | 0.3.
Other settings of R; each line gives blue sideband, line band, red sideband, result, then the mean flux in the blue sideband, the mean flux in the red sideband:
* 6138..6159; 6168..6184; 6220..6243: 0.66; 10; 9.93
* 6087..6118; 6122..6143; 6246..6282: 0.75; 9.91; 8.82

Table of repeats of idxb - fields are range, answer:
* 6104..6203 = 4.54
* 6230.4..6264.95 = 5.97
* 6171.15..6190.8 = 9.11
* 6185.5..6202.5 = 8.18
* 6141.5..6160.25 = 8.51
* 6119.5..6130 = 8.94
